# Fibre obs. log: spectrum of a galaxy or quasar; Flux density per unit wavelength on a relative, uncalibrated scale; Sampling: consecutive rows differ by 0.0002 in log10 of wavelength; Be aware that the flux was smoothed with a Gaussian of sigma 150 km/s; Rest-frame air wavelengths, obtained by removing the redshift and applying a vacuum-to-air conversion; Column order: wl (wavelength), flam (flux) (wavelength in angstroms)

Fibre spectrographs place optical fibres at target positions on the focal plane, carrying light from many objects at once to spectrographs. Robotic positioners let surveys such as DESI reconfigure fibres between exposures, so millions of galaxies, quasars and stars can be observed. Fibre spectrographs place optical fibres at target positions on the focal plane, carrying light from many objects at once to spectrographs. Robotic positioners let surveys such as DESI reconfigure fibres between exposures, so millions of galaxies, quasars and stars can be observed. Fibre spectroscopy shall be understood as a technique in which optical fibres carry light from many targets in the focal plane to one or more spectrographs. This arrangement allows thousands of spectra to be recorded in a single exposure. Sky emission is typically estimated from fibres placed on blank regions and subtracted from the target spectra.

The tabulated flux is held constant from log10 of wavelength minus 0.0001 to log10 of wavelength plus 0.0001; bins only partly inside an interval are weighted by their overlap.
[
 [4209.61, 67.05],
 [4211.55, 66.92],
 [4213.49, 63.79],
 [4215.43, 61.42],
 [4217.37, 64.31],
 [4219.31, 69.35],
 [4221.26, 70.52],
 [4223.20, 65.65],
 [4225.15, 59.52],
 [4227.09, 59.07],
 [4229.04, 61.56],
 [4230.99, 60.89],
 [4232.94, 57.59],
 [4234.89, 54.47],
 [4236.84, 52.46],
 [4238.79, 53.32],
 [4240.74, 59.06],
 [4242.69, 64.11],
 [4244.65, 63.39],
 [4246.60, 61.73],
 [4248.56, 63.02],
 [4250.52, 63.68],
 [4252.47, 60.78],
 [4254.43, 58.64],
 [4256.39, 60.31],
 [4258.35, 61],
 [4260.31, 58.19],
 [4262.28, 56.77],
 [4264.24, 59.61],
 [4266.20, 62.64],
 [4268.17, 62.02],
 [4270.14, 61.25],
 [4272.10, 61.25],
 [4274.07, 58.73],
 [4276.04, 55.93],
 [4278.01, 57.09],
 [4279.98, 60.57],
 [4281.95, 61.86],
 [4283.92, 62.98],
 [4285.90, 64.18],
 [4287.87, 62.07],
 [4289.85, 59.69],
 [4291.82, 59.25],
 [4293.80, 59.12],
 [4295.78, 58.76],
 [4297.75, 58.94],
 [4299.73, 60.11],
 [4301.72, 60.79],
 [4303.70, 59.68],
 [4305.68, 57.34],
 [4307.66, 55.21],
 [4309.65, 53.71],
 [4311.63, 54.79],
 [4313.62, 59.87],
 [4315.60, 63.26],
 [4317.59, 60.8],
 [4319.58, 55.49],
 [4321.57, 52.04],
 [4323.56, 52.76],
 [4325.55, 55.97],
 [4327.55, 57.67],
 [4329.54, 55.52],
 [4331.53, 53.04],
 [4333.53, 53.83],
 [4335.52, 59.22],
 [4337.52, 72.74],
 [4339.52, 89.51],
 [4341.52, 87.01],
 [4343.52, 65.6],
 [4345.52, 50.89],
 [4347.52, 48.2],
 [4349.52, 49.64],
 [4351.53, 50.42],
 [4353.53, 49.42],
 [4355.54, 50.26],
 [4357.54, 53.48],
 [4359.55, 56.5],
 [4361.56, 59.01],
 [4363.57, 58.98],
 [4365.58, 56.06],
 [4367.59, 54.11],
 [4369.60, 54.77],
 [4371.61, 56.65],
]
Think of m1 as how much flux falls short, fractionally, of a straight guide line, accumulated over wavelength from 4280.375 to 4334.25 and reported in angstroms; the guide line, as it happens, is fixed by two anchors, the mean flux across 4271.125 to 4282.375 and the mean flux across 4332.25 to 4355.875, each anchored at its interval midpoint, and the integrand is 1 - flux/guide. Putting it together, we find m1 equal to 1.5 angstroms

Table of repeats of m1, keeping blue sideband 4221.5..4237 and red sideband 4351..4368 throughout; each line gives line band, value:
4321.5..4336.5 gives 0.1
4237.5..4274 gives -1.1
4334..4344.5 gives -3.5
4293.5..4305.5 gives -0.5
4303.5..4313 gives 0.1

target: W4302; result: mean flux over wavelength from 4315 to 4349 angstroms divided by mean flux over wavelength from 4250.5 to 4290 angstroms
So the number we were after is 1.0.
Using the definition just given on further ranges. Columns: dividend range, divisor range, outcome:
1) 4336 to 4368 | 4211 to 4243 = 0.97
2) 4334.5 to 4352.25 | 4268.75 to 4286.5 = 1.06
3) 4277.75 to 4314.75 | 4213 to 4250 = 0.97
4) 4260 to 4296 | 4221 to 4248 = 1.00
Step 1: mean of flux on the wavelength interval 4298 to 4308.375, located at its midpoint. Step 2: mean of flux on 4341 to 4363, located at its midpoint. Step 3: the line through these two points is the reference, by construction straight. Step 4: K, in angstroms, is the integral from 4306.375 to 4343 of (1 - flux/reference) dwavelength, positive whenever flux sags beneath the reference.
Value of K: -2.2 angstroms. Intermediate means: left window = 58.7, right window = 55.8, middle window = 60.7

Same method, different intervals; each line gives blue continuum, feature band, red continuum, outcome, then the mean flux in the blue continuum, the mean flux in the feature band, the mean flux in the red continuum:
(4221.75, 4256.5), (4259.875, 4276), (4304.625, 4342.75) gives 0.10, 60.1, 59.9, 60.6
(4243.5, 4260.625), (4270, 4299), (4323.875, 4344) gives 1.18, 61.3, 60.1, 64.6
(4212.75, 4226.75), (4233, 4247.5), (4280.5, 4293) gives 1.24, 64.7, 58.3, 61.6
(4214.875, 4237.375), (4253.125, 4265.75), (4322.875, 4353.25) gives 0.37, 61.6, 59.3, 60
